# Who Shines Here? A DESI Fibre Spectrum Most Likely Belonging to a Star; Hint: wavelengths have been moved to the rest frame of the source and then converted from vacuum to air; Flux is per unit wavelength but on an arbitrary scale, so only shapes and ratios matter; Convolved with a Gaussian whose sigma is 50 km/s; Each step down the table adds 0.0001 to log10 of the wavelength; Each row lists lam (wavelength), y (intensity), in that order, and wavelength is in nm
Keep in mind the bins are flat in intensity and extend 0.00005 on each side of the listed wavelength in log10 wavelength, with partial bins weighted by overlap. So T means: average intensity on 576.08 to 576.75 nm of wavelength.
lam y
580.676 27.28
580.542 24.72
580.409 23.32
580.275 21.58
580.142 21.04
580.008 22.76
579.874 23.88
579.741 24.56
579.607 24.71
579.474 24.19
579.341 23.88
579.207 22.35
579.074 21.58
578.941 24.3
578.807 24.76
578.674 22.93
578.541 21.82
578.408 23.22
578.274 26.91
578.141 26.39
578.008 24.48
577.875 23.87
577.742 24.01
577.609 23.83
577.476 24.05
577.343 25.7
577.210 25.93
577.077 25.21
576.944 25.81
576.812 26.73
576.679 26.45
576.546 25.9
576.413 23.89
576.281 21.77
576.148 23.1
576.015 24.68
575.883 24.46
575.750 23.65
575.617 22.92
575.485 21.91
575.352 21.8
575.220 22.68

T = 24.2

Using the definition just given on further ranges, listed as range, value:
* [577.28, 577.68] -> 24.5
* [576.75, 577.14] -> 26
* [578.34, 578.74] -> 22.6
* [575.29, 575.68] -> 22.2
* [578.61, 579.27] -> 23.2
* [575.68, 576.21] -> 23.9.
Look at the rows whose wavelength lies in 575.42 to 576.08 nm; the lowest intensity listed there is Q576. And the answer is 21.91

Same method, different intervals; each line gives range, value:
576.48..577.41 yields 25.21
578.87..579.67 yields 21.58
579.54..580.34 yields 21.04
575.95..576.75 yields 21.77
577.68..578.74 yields 21.82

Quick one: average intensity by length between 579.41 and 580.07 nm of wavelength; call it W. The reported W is 24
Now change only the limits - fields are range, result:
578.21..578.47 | 25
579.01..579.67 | 23.4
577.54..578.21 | 24.5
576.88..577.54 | 25.3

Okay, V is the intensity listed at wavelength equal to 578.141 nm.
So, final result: 26.39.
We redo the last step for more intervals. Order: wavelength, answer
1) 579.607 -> 24.71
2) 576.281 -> 21.77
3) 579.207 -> 22.35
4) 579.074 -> 21.58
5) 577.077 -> 25.21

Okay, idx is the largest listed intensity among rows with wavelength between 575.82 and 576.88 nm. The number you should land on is 26.73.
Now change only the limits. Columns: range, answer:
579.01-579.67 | 24.71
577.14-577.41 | 25.93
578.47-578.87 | 24.76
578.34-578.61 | 23.22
